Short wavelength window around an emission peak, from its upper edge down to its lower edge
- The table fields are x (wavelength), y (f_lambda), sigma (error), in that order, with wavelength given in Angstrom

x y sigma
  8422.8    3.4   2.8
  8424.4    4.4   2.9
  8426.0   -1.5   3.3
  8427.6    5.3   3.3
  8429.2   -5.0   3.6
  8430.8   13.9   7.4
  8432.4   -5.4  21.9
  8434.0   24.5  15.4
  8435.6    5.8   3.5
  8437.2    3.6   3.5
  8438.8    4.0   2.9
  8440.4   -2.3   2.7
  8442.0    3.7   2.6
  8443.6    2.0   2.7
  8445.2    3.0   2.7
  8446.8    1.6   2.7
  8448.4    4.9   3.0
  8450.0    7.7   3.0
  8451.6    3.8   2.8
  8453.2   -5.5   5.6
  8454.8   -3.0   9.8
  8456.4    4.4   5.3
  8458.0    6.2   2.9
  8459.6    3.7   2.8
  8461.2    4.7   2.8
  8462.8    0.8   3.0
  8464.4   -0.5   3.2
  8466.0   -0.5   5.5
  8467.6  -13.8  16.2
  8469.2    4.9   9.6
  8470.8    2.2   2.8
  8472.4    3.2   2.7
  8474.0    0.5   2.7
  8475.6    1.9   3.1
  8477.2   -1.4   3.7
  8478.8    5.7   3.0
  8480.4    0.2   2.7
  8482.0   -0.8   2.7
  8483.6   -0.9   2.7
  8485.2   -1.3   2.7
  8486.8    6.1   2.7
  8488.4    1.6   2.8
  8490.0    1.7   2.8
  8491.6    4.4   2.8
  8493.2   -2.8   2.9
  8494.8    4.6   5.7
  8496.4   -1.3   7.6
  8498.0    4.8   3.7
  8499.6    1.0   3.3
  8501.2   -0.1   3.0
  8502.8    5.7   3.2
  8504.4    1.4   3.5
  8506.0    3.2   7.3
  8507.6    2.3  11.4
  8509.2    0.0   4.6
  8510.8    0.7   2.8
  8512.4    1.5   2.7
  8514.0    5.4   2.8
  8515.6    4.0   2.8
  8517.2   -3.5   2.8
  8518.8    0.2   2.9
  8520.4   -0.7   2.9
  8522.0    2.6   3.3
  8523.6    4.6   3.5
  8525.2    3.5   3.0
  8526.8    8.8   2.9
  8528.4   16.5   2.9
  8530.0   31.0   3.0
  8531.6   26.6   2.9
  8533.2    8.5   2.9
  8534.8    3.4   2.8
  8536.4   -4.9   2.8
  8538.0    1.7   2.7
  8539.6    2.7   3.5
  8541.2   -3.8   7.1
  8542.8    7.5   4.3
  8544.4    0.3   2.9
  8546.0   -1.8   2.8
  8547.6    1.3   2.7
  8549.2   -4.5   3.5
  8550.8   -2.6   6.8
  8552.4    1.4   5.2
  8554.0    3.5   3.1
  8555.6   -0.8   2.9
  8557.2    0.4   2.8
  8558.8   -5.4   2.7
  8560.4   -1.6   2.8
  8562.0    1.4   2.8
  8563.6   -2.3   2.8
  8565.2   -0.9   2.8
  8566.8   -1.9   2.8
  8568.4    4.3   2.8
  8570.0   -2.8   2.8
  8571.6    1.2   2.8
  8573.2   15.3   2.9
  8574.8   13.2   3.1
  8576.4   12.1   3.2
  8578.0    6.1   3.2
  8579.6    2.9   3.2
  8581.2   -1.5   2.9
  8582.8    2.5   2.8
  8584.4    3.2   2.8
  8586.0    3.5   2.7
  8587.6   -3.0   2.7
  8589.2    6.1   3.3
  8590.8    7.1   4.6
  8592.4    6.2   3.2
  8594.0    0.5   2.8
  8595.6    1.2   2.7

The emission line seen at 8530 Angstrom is H-gamma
